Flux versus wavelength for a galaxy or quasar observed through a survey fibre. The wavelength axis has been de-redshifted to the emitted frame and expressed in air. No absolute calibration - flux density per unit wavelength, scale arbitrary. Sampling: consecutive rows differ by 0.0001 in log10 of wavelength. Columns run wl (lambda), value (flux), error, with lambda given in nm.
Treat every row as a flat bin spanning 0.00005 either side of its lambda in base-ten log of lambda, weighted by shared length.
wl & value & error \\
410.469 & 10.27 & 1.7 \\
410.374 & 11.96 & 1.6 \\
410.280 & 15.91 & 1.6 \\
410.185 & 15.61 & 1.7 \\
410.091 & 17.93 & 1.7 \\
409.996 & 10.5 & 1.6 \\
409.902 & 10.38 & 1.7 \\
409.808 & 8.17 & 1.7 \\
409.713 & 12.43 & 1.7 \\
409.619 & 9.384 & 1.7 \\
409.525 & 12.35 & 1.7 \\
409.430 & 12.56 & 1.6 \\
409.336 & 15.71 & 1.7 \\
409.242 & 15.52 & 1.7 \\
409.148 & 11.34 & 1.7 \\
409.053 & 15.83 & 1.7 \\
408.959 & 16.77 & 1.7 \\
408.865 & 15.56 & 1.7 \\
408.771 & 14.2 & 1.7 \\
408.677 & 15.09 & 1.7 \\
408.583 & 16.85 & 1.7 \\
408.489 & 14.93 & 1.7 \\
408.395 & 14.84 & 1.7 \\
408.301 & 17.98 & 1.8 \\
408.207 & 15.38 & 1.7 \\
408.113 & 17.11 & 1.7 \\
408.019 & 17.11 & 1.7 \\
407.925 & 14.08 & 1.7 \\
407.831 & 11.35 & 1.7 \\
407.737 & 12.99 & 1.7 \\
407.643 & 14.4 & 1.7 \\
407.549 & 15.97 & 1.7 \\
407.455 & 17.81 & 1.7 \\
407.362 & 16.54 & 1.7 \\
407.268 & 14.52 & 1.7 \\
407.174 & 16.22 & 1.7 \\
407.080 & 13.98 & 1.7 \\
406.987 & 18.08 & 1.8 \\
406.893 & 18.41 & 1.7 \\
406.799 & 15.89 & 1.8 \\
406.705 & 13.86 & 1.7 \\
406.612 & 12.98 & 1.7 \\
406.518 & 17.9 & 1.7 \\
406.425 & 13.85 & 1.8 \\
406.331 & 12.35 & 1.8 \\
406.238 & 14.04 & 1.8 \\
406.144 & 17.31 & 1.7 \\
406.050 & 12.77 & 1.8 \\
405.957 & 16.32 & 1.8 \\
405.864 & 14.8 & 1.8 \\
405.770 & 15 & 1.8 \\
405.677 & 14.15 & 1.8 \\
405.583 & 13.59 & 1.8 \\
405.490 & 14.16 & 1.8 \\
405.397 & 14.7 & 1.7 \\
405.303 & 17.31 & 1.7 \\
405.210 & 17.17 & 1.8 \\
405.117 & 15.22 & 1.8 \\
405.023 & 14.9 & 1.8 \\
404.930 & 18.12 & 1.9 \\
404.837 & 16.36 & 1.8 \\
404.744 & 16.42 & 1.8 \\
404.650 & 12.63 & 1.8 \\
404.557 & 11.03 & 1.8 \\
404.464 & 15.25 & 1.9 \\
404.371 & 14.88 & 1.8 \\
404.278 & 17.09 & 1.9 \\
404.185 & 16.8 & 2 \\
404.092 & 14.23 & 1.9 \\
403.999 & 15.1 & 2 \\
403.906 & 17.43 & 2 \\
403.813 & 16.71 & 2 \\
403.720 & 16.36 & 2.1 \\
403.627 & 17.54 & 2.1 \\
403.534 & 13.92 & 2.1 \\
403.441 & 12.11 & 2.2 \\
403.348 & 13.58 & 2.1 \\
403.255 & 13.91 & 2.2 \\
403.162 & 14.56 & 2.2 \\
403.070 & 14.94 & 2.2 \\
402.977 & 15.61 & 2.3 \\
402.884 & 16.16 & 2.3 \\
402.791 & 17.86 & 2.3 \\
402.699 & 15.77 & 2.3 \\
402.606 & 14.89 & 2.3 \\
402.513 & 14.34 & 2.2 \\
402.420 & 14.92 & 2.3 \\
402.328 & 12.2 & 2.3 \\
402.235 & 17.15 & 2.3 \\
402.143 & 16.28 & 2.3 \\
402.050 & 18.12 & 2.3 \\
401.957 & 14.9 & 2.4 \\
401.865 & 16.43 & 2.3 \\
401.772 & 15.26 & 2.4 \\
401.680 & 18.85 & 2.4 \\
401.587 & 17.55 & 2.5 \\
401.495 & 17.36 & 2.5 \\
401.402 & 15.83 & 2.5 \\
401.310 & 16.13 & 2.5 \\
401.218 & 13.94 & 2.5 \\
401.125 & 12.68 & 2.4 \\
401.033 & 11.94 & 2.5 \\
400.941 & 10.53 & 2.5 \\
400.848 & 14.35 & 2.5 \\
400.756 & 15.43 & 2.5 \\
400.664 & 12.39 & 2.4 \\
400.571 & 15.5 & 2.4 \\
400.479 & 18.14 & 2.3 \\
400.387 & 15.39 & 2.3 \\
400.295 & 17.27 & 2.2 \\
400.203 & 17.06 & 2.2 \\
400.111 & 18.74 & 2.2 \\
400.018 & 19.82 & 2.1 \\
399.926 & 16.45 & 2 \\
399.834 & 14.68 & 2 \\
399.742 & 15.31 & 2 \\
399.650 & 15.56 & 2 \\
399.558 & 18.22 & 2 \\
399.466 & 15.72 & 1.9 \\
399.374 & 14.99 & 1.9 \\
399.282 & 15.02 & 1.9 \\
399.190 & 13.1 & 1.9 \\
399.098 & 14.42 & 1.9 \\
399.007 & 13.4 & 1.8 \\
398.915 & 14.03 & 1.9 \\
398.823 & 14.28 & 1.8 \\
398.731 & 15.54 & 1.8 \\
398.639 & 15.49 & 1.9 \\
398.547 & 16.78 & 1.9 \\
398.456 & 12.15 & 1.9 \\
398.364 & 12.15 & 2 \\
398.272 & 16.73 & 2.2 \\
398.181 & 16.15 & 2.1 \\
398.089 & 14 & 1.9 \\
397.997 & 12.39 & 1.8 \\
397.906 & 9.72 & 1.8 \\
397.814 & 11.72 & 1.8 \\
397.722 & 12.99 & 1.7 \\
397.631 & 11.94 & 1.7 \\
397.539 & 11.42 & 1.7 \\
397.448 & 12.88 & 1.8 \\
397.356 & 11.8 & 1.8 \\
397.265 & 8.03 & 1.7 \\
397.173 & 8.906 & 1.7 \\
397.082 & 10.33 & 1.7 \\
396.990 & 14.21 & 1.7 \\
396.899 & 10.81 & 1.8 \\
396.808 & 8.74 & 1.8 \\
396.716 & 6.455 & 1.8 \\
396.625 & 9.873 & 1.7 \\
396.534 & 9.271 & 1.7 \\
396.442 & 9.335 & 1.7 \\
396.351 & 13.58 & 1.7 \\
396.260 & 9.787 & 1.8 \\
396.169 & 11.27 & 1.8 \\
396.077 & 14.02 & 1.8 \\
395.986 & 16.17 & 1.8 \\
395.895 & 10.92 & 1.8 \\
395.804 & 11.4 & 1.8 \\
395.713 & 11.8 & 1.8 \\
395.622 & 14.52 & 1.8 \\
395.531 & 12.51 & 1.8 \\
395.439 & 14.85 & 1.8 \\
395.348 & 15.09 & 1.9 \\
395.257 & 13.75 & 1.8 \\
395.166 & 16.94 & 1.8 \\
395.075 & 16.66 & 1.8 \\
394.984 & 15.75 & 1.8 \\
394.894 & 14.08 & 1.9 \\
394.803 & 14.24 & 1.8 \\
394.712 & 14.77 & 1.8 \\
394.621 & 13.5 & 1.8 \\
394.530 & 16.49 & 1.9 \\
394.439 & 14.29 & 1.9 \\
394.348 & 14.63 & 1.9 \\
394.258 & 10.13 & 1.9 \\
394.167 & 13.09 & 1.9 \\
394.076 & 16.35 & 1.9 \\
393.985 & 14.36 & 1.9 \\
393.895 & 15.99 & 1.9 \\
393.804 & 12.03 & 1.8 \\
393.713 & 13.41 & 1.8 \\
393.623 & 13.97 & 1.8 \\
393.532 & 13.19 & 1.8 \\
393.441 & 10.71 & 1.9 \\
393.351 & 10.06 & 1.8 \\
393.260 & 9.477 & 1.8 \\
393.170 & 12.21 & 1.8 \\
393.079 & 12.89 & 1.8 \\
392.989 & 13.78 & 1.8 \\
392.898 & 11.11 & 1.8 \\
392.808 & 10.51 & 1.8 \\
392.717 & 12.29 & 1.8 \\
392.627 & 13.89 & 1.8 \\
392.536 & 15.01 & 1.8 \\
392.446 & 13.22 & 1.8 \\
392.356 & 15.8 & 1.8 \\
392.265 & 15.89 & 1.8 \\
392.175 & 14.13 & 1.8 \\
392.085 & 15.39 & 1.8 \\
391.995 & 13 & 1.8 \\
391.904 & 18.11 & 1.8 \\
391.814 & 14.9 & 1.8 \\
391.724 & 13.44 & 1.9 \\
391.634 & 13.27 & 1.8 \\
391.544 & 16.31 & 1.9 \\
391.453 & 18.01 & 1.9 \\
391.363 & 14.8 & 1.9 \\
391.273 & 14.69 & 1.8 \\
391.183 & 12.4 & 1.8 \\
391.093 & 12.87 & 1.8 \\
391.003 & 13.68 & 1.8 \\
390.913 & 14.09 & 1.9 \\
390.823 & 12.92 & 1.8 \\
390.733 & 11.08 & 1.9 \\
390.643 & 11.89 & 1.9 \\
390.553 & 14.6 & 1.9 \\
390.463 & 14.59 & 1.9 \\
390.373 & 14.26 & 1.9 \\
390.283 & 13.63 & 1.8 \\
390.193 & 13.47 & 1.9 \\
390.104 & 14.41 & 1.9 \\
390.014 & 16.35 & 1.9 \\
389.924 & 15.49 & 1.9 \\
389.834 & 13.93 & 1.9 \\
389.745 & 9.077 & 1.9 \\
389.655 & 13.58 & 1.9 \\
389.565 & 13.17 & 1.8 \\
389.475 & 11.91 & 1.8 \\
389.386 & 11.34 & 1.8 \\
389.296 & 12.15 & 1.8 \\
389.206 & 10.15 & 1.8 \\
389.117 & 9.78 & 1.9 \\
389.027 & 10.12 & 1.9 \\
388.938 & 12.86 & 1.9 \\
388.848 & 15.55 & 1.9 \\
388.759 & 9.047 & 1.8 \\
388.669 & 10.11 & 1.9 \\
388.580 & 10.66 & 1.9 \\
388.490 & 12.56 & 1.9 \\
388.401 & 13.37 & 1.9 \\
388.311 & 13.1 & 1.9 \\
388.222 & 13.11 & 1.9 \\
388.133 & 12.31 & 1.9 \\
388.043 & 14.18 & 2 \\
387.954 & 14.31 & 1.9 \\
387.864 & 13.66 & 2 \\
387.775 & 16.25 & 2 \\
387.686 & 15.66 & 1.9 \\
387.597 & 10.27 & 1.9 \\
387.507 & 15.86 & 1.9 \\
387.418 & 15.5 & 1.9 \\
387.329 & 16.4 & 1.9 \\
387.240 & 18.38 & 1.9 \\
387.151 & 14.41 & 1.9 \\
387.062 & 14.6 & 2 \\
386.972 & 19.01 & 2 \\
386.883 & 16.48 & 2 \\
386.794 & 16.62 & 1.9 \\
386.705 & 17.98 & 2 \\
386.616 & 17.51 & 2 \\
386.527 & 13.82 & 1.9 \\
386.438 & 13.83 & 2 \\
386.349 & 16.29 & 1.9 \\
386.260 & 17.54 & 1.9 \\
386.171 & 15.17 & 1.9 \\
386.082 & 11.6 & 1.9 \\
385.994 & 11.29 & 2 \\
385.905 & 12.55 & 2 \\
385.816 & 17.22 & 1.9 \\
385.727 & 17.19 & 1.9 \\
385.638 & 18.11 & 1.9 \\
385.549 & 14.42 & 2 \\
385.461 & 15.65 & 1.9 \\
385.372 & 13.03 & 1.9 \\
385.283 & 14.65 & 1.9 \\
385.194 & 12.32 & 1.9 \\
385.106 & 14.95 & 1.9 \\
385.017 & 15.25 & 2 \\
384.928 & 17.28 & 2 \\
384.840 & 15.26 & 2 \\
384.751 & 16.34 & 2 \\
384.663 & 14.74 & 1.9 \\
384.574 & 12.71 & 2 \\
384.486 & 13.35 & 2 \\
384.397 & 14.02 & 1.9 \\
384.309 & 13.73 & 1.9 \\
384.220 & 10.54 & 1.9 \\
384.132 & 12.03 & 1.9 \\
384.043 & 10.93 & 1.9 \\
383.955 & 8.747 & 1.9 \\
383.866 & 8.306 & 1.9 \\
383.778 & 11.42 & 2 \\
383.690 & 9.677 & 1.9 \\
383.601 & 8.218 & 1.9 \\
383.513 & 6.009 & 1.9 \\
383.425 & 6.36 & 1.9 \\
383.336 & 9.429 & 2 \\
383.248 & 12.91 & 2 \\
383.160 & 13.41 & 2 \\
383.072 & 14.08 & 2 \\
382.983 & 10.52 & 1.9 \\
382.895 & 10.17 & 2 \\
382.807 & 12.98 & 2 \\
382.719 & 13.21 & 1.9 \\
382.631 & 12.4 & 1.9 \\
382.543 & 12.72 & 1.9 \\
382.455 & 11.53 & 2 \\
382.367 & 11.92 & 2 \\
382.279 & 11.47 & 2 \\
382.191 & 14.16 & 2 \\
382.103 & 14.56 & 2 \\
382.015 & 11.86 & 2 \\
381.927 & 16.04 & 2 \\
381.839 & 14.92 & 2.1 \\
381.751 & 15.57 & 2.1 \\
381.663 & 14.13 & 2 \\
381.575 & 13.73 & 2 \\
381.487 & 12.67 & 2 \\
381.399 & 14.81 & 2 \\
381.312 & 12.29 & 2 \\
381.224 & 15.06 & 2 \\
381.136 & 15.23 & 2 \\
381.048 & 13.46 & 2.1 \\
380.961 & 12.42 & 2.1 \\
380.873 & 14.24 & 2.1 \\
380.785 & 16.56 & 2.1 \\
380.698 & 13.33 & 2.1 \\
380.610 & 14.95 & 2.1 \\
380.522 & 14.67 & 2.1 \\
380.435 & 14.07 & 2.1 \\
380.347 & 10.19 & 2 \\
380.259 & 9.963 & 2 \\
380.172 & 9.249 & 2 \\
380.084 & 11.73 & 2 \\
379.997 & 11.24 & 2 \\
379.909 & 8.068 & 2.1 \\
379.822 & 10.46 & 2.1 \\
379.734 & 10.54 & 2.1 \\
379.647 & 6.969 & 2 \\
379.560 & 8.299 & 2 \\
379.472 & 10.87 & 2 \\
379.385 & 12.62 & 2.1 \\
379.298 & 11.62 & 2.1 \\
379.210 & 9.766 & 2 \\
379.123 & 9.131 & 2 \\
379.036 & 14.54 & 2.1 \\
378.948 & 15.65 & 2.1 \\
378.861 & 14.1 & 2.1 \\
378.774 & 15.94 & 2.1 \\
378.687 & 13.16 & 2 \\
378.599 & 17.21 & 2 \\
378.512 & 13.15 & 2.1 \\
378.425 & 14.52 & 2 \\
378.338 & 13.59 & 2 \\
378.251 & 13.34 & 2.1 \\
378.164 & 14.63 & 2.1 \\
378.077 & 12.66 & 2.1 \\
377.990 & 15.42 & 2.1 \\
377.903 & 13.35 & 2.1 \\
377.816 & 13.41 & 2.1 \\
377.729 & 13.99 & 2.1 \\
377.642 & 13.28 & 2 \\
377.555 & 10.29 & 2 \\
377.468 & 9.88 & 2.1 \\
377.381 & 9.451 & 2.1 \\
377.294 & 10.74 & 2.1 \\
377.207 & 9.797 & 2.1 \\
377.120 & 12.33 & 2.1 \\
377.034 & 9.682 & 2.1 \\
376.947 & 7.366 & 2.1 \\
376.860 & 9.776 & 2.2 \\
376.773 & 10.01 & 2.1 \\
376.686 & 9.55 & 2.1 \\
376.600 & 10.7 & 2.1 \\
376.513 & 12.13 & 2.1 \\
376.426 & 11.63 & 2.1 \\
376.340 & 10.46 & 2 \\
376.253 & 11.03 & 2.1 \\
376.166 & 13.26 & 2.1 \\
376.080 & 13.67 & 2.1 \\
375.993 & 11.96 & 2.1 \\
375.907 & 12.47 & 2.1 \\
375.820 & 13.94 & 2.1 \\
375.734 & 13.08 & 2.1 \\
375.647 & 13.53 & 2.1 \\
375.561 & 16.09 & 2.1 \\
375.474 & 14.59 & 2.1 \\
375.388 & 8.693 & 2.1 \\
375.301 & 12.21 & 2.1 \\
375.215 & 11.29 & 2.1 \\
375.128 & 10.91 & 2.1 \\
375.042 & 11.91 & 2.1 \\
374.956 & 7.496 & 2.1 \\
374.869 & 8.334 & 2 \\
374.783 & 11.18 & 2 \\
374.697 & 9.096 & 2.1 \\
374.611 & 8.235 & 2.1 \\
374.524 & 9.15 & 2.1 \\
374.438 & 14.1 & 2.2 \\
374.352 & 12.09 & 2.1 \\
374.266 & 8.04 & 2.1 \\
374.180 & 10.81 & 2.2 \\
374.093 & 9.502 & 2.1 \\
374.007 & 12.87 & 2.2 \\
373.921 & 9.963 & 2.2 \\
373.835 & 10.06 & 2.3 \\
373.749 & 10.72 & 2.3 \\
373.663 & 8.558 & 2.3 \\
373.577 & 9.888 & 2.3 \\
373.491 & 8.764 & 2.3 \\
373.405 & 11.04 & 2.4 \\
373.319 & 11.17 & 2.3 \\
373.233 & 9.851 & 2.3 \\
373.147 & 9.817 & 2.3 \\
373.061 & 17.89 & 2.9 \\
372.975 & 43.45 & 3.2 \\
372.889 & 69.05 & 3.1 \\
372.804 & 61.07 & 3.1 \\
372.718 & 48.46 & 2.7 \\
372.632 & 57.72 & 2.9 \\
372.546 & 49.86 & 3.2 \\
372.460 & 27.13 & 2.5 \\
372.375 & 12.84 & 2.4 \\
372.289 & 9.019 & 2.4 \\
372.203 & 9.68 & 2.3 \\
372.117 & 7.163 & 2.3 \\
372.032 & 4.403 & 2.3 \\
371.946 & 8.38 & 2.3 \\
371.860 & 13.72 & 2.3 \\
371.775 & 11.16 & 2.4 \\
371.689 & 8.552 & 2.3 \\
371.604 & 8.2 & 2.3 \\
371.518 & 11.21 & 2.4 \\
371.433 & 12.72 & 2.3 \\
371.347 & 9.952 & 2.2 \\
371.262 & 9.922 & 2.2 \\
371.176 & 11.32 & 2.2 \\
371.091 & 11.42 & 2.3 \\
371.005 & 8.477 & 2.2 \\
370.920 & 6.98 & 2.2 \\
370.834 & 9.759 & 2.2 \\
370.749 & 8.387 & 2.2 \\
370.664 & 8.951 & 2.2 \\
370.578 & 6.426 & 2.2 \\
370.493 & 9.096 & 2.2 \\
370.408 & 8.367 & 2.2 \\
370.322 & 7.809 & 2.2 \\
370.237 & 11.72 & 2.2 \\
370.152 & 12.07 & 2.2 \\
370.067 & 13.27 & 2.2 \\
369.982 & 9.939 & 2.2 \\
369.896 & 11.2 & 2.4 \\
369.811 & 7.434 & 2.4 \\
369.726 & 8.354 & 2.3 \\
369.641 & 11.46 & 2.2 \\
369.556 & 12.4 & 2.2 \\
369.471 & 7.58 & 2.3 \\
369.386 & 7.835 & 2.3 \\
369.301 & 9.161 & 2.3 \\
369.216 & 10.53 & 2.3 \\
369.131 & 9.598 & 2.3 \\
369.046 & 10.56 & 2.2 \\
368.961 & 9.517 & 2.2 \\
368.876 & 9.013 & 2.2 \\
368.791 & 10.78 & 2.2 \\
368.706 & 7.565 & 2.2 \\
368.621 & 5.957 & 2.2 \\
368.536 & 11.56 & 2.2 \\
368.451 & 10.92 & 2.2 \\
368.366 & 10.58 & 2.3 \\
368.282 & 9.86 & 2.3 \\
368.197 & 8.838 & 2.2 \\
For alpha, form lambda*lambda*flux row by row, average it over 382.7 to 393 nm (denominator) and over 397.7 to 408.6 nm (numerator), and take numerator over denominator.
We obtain 1.21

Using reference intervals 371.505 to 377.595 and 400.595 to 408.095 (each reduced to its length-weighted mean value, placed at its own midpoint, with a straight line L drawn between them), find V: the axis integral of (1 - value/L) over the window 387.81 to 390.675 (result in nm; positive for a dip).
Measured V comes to 0.41 nm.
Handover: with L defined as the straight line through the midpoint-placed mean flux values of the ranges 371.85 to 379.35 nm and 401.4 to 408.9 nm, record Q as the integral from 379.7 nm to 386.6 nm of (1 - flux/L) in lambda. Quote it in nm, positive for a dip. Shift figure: 0.86 nm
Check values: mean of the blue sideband 14.6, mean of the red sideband 15.4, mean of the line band 13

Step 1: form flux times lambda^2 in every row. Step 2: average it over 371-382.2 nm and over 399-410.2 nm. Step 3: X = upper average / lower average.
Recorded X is 1.26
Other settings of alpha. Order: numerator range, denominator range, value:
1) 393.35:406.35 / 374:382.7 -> 1.32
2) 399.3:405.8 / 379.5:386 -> 1.35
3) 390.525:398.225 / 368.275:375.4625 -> 1.09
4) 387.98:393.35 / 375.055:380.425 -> 1.19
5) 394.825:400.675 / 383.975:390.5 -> 1.03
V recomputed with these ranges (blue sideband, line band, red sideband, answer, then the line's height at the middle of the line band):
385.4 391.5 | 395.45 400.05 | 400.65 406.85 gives 0.53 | 14.7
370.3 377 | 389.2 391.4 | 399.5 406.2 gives 0.24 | 14.9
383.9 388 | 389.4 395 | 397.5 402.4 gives 0.43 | 14.8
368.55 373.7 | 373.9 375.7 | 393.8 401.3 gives 0.43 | 14.4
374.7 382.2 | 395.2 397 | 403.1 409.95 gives 0.26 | 13.9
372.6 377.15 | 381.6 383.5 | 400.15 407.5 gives 0.34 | 15.2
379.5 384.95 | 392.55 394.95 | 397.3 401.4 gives 0.11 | 13.8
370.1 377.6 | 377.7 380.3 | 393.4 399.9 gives 0.26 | 13.6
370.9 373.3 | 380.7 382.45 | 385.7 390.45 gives 0.28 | 16.6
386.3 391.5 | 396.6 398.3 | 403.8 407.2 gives 0.36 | 14.6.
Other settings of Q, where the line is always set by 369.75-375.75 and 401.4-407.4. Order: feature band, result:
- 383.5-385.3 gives 0.28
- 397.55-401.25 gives 0.16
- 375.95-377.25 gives 0.32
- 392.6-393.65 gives 0.22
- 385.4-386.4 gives -0.02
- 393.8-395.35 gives 0.05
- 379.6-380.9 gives 0.26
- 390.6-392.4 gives 0.08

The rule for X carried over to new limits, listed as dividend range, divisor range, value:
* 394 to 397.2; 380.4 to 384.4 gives 1.10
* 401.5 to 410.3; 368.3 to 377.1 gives 1.36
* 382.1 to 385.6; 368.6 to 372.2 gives 1.40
